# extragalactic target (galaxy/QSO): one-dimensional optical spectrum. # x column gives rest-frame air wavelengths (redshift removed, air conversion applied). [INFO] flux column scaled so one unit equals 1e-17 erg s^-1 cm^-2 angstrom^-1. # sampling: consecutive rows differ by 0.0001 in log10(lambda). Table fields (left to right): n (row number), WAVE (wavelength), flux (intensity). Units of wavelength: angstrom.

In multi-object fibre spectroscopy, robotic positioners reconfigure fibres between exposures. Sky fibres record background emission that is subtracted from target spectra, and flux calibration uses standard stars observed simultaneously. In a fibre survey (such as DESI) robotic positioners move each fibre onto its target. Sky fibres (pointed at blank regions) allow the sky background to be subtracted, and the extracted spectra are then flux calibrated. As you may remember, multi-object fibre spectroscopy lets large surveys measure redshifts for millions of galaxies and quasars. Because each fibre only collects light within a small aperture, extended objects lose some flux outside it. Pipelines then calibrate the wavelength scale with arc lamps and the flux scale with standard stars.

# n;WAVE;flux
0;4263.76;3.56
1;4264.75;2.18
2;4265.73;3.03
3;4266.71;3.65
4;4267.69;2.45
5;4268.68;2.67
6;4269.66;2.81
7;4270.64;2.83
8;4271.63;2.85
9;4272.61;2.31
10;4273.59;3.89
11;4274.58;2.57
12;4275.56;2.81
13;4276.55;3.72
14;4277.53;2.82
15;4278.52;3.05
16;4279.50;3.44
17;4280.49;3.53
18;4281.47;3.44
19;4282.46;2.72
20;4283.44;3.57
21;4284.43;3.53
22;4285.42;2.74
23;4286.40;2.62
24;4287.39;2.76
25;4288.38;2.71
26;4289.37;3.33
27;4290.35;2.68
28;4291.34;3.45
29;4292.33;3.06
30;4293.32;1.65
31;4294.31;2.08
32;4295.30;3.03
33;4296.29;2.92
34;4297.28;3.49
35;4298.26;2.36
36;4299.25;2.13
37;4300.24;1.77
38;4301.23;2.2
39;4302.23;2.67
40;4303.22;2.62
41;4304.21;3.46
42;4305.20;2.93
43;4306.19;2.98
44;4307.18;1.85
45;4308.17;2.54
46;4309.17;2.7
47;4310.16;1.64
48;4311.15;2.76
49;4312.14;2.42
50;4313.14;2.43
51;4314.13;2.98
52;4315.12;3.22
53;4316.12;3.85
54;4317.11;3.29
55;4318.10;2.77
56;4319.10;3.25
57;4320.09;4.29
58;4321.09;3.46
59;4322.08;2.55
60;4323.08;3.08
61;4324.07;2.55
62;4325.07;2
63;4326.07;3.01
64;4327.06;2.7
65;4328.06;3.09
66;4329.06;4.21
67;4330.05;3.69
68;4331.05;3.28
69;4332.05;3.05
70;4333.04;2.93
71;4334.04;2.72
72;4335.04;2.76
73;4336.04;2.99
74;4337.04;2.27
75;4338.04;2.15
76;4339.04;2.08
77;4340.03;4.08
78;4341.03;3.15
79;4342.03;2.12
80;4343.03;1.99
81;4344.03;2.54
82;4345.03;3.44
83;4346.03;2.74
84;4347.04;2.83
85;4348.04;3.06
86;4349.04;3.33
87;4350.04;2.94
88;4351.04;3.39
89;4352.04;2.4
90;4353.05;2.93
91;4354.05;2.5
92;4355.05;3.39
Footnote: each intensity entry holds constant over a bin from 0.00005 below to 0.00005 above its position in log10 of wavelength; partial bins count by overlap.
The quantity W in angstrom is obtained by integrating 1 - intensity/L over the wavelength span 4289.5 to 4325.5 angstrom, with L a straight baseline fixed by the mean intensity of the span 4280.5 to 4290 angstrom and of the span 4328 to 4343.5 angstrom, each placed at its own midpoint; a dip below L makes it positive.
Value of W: 2.8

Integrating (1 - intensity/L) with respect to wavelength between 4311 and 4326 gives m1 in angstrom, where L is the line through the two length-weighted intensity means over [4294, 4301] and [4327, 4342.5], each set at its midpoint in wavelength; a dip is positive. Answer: -1.2 angstrom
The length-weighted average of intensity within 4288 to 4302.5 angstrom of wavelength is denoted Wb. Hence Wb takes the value 2.63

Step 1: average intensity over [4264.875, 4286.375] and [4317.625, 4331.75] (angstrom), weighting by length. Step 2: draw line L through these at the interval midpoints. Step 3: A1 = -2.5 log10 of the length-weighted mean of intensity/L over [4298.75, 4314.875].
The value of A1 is 0.228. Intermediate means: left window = 3.04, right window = 3.14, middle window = 2.52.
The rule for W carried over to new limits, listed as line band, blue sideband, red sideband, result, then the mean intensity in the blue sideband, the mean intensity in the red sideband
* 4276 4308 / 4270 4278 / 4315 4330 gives 2.02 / 2.97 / 3.17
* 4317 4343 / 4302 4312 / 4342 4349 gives -2.57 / 2.61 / 2.75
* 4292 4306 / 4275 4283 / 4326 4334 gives 2.64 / 3.19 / 3.23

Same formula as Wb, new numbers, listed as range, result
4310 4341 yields 2.97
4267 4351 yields 2.88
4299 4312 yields 2.49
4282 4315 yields 2.7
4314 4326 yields 3.11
